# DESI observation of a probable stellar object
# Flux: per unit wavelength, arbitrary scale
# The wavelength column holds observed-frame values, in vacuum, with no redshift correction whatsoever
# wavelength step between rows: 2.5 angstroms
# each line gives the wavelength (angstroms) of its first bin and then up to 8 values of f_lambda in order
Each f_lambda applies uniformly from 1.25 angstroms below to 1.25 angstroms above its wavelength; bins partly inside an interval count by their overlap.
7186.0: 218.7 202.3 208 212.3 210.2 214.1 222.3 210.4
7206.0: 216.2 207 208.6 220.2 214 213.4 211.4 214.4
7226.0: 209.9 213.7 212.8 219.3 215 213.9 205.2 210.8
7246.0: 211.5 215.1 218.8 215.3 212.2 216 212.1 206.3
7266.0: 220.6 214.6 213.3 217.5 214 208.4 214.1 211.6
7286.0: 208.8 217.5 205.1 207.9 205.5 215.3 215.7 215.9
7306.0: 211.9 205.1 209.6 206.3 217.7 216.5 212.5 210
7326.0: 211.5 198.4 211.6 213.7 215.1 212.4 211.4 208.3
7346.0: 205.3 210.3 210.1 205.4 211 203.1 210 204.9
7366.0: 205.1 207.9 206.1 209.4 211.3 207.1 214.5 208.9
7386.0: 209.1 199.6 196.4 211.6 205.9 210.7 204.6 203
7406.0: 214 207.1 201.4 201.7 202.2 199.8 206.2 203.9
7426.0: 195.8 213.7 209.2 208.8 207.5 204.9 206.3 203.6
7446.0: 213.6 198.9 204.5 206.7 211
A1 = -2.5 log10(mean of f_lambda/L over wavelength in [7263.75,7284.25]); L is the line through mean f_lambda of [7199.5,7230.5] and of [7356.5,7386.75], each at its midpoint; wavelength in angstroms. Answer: -0.01 mag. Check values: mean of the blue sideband 213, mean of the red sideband 208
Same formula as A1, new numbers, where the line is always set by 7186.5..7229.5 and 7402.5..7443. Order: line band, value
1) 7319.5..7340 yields -0.01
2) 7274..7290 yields -0.01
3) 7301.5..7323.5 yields -0.02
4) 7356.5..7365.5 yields 0.01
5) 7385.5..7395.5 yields 0.01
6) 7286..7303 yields -0.01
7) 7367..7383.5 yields -0.01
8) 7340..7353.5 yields 0.00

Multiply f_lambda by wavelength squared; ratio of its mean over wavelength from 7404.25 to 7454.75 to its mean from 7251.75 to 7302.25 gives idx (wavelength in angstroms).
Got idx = 1.0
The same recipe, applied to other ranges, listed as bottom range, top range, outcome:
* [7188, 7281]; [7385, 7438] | 1.01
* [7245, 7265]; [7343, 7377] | 1.00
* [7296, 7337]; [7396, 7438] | 1.00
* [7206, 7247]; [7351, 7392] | 1.01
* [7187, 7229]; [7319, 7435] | 1.02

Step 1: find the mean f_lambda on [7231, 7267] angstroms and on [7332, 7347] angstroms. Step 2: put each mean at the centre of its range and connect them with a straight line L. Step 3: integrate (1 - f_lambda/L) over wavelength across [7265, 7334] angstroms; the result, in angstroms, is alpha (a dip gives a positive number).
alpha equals 0.16 angstroms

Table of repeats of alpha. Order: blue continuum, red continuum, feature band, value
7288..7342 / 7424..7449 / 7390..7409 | 0.1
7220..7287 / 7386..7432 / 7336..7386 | -0.3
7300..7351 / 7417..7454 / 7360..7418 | 0.4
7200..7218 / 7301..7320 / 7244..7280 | -0.2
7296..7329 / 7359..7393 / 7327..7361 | 0.0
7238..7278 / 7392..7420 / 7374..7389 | -0.1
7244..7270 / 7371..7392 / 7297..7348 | -0.2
